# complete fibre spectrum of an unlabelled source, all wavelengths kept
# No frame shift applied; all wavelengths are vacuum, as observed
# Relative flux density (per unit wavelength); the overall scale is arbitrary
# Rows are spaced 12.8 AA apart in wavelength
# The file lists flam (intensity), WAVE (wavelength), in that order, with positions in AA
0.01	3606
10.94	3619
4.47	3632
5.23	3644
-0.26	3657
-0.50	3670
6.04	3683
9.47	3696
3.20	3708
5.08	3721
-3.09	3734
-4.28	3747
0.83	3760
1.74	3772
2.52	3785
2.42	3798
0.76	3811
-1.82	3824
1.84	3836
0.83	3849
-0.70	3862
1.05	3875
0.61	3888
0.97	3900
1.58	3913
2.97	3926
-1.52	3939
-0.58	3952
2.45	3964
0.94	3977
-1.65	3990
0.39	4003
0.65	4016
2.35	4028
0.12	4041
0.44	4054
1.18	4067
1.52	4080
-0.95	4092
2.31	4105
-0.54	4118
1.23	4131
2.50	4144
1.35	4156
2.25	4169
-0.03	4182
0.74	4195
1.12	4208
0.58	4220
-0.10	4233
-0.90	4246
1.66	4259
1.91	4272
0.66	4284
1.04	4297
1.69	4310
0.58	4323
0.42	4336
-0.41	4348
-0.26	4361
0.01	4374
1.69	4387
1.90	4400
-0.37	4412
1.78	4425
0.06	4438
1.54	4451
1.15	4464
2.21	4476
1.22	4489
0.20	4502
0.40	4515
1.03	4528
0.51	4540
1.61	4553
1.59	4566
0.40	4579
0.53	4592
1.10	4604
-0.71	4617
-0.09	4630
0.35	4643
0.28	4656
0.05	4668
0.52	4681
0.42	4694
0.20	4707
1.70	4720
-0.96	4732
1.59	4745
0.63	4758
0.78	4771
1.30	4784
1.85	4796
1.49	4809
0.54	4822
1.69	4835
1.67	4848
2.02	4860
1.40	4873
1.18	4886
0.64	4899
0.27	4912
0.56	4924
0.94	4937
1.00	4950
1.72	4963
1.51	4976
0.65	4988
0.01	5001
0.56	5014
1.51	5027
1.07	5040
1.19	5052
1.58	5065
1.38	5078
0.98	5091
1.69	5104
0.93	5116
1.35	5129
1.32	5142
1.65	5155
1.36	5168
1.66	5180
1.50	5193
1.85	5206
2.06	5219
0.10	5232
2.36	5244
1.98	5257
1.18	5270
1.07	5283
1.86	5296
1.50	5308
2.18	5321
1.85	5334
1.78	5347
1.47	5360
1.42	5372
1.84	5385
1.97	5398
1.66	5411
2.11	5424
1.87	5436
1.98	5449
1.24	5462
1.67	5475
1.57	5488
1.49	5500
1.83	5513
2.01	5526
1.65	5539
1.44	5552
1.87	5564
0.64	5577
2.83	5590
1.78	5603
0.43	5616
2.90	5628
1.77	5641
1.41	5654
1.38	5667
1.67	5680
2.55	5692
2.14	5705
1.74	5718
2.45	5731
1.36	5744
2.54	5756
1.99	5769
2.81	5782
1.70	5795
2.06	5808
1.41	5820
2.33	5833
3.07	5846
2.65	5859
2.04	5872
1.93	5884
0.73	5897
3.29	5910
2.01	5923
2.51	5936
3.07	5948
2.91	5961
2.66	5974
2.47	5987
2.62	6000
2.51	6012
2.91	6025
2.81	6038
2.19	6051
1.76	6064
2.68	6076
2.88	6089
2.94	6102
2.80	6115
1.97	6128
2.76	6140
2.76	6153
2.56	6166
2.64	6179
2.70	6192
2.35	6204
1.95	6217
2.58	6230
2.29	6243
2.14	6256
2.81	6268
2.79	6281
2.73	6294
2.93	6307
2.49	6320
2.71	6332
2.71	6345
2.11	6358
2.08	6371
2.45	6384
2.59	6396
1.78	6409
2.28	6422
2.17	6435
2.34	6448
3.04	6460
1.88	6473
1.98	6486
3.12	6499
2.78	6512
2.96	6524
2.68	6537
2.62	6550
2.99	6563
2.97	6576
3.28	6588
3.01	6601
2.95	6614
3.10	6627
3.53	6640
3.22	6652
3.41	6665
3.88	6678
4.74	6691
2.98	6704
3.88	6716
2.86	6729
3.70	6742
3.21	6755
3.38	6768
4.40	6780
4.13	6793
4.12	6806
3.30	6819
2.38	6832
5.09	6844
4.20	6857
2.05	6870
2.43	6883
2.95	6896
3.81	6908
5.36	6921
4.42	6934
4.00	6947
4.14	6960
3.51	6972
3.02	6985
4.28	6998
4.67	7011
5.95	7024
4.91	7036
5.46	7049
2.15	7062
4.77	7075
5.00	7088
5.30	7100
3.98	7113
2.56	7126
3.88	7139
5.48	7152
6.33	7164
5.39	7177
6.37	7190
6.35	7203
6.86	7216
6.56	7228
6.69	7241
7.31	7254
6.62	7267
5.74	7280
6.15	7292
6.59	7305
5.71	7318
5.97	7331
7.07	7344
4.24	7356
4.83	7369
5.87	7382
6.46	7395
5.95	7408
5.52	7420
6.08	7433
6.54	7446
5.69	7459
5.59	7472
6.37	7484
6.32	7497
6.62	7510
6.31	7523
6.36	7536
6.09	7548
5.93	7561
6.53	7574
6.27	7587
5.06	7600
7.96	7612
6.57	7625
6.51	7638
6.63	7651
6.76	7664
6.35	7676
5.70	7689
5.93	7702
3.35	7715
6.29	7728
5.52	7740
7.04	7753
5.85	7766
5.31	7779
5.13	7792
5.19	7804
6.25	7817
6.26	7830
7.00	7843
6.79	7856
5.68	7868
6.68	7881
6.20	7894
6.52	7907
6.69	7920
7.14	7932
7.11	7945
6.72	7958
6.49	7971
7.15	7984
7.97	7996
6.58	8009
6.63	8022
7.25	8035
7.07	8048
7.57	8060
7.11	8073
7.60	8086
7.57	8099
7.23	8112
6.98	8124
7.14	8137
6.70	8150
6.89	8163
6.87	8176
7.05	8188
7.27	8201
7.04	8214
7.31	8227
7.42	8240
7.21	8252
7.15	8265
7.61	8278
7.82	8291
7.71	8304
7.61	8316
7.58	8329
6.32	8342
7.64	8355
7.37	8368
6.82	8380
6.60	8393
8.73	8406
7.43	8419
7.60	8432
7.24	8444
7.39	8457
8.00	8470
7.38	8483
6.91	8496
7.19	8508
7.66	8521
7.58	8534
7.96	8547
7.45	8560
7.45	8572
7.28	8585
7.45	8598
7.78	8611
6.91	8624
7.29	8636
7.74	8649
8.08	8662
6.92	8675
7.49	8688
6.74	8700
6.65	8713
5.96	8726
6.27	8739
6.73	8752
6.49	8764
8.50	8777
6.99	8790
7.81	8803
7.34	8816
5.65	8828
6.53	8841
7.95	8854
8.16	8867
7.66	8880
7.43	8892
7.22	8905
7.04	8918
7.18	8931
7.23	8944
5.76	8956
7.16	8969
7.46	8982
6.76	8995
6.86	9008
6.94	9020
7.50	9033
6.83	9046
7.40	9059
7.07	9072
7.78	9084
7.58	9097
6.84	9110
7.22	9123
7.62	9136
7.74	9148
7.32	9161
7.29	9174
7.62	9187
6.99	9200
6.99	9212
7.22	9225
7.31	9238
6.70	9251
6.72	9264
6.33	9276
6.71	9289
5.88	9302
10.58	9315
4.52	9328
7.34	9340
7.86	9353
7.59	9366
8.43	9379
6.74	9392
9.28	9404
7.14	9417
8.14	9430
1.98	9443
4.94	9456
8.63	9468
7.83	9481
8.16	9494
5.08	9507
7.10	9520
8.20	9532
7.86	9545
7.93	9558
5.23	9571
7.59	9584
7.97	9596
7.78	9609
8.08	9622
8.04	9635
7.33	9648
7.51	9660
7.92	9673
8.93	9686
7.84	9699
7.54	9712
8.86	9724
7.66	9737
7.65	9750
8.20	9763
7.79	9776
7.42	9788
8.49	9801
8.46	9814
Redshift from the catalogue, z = 0.79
